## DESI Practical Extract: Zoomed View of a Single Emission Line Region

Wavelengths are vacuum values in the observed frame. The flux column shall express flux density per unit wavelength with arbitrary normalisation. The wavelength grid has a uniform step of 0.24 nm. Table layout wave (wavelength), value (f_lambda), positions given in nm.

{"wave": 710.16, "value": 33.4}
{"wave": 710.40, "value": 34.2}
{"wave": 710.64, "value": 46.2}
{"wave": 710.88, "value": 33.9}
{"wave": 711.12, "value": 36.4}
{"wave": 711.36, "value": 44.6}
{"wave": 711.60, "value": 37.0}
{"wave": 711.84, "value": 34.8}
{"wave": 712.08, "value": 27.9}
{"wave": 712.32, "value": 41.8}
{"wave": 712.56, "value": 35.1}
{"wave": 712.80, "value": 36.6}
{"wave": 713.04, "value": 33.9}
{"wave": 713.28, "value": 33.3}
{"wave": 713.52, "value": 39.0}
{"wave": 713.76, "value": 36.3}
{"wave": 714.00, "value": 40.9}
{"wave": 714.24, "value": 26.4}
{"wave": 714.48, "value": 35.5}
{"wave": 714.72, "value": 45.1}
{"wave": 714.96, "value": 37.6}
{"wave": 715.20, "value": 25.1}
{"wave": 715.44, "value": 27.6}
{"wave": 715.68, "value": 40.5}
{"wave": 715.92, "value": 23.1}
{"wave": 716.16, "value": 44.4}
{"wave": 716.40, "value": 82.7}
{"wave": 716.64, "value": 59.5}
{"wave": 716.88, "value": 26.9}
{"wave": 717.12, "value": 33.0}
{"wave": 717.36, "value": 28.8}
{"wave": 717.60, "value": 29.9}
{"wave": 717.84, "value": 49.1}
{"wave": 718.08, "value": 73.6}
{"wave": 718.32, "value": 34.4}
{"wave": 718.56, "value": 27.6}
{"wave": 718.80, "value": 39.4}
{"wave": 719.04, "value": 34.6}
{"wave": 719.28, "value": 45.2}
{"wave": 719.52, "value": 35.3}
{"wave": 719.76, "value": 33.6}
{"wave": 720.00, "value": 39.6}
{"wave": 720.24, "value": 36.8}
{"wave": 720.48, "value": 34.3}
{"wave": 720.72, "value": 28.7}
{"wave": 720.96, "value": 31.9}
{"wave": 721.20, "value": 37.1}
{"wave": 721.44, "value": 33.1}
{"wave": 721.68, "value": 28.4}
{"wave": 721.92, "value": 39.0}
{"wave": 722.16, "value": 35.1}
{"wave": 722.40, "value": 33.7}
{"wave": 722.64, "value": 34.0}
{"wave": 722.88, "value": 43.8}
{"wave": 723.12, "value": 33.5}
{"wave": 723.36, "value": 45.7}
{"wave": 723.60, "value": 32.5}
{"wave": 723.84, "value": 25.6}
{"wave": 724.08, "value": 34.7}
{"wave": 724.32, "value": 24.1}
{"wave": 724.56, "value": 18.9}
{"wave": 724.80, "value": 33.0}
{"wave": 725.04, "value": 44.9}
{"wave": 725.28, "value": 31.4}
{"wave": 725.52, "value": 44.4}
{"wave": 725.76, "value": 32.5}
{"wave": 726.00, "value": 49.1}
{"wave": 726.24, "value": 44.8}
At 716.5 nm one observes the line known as [S II]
